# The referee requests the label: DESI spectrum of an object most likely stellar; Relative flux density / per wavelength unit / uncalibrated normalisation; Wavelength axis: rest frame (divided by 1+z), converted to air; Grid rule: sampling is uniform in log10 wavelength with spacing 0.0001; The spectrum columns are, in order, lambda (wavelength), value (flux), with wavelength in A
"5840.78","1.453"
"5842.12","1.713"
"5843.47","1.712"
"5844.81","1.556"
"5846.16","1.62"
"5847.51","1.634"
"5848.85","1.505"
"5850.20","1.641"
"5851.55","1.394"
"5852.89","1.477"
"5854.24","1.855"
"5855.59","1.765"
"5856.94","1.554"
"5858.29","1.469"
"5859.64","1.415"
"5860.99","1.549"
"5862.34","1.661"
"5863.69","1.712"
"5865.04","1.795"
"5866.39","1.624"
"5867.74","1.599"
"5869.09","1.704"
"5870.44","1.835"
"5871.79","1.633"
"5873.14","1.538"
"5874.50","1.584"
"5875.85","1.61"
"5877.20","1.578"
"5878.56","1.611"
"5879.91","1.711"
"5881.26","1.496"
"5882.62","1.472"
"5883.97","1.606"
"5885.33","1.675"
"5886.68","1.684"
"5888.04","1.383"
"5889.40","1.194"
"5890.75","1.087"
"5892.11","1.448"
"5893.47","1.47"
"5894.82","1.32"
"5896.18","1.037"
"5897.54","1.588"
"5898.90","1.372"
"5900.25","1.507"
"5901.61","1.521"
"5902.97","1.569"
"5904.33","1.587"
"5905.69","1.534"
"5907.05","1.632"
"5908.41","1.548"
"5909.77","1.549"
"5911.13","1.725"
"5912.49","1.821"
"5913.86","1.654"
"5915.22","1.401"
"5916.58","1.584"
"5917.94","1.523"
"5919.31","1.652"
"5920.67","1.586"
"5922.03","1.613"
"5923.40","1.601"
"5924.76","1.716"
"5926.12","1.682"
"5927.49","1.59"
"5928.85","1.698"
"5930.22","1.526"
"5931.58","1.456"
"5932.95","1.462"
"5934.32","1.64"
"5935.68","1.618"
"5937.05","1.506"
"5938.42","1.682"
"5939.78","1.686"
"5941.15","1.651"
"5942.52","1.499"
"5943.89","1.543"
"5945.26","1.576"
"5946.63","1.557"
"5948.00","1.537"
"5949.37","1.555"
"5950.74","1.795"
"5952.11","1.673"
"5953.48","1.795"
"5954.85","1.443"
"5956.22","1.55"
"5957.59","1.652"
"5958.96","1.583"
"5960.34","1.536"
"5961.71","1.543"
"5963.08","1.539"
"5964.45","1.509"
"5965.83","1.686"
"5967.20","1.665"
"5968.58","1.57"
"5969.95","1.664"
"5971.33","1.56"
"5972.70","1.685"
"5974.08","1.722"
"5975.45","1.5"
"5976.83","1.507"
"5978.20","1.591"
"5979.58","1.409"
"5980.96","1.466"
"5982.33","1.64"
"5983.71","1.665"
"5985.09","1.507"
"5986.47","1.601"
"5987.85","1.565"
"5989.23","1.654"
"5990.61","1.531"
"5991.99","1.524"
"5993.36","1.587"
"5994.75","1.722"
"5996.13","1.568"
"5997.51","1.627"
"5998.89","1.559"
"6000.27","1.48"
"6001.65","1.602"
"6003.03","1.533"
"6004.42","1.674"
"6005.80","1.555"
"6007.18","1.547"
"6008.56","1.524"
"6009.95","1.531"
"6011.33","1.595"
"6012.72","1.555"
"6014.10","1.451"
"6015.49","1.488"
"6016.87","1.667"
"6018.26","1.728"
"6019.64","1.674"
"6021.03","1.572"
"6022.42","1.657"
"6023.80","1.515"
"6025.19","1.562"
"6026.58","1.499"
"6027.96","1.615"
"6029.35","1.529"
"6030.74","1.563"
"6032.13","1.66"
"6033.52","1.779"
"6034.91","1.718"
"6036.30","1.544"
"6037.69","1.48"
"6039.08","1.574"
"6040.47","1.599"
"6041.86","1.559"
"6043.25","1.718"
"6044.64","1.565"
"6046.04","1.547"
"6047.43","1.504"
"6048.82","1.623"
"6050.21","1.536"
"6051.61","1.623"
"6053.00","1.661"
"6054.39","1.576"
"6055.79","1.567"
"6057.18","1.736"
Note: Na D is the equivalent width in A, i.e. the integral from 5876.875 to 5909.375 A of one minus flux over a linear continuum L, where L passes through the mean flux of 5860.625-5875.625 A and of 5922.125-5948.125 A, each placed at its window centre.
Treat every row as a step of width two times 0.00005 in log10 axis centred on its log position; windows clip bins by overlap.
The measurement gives 3.0 A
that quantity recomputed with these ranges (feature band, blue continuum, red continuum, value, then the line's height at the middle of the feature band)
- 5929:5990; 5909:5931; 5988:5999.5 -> 0.75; 1.61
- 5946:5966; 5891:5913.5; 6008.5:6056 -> -0.70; 1.54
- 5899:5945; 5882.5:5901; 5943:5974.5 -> -2.74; 1.5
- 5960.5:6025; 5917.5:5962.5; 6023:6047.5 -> 0.49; 1.59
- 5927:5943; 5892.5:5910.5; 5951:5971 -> -0.37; 1.55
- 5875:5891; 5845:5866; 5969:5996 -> 0.77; 1.6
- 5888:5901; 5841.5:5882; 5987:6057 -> 2.19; 1.61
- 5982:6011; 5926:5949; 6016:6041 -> 0.31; 1.6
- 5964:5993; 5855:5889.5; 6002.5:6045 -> 0.17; 1.59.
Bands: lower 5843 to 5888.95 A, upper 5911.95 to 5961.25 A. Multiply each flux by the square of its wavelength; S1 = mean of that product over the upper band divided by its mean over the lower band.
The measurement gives 1.02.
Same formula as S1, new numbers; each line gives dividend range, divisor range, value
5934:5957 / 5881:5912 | 1.10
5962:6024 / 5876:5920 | 1.08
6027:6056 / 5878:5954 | 1.07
